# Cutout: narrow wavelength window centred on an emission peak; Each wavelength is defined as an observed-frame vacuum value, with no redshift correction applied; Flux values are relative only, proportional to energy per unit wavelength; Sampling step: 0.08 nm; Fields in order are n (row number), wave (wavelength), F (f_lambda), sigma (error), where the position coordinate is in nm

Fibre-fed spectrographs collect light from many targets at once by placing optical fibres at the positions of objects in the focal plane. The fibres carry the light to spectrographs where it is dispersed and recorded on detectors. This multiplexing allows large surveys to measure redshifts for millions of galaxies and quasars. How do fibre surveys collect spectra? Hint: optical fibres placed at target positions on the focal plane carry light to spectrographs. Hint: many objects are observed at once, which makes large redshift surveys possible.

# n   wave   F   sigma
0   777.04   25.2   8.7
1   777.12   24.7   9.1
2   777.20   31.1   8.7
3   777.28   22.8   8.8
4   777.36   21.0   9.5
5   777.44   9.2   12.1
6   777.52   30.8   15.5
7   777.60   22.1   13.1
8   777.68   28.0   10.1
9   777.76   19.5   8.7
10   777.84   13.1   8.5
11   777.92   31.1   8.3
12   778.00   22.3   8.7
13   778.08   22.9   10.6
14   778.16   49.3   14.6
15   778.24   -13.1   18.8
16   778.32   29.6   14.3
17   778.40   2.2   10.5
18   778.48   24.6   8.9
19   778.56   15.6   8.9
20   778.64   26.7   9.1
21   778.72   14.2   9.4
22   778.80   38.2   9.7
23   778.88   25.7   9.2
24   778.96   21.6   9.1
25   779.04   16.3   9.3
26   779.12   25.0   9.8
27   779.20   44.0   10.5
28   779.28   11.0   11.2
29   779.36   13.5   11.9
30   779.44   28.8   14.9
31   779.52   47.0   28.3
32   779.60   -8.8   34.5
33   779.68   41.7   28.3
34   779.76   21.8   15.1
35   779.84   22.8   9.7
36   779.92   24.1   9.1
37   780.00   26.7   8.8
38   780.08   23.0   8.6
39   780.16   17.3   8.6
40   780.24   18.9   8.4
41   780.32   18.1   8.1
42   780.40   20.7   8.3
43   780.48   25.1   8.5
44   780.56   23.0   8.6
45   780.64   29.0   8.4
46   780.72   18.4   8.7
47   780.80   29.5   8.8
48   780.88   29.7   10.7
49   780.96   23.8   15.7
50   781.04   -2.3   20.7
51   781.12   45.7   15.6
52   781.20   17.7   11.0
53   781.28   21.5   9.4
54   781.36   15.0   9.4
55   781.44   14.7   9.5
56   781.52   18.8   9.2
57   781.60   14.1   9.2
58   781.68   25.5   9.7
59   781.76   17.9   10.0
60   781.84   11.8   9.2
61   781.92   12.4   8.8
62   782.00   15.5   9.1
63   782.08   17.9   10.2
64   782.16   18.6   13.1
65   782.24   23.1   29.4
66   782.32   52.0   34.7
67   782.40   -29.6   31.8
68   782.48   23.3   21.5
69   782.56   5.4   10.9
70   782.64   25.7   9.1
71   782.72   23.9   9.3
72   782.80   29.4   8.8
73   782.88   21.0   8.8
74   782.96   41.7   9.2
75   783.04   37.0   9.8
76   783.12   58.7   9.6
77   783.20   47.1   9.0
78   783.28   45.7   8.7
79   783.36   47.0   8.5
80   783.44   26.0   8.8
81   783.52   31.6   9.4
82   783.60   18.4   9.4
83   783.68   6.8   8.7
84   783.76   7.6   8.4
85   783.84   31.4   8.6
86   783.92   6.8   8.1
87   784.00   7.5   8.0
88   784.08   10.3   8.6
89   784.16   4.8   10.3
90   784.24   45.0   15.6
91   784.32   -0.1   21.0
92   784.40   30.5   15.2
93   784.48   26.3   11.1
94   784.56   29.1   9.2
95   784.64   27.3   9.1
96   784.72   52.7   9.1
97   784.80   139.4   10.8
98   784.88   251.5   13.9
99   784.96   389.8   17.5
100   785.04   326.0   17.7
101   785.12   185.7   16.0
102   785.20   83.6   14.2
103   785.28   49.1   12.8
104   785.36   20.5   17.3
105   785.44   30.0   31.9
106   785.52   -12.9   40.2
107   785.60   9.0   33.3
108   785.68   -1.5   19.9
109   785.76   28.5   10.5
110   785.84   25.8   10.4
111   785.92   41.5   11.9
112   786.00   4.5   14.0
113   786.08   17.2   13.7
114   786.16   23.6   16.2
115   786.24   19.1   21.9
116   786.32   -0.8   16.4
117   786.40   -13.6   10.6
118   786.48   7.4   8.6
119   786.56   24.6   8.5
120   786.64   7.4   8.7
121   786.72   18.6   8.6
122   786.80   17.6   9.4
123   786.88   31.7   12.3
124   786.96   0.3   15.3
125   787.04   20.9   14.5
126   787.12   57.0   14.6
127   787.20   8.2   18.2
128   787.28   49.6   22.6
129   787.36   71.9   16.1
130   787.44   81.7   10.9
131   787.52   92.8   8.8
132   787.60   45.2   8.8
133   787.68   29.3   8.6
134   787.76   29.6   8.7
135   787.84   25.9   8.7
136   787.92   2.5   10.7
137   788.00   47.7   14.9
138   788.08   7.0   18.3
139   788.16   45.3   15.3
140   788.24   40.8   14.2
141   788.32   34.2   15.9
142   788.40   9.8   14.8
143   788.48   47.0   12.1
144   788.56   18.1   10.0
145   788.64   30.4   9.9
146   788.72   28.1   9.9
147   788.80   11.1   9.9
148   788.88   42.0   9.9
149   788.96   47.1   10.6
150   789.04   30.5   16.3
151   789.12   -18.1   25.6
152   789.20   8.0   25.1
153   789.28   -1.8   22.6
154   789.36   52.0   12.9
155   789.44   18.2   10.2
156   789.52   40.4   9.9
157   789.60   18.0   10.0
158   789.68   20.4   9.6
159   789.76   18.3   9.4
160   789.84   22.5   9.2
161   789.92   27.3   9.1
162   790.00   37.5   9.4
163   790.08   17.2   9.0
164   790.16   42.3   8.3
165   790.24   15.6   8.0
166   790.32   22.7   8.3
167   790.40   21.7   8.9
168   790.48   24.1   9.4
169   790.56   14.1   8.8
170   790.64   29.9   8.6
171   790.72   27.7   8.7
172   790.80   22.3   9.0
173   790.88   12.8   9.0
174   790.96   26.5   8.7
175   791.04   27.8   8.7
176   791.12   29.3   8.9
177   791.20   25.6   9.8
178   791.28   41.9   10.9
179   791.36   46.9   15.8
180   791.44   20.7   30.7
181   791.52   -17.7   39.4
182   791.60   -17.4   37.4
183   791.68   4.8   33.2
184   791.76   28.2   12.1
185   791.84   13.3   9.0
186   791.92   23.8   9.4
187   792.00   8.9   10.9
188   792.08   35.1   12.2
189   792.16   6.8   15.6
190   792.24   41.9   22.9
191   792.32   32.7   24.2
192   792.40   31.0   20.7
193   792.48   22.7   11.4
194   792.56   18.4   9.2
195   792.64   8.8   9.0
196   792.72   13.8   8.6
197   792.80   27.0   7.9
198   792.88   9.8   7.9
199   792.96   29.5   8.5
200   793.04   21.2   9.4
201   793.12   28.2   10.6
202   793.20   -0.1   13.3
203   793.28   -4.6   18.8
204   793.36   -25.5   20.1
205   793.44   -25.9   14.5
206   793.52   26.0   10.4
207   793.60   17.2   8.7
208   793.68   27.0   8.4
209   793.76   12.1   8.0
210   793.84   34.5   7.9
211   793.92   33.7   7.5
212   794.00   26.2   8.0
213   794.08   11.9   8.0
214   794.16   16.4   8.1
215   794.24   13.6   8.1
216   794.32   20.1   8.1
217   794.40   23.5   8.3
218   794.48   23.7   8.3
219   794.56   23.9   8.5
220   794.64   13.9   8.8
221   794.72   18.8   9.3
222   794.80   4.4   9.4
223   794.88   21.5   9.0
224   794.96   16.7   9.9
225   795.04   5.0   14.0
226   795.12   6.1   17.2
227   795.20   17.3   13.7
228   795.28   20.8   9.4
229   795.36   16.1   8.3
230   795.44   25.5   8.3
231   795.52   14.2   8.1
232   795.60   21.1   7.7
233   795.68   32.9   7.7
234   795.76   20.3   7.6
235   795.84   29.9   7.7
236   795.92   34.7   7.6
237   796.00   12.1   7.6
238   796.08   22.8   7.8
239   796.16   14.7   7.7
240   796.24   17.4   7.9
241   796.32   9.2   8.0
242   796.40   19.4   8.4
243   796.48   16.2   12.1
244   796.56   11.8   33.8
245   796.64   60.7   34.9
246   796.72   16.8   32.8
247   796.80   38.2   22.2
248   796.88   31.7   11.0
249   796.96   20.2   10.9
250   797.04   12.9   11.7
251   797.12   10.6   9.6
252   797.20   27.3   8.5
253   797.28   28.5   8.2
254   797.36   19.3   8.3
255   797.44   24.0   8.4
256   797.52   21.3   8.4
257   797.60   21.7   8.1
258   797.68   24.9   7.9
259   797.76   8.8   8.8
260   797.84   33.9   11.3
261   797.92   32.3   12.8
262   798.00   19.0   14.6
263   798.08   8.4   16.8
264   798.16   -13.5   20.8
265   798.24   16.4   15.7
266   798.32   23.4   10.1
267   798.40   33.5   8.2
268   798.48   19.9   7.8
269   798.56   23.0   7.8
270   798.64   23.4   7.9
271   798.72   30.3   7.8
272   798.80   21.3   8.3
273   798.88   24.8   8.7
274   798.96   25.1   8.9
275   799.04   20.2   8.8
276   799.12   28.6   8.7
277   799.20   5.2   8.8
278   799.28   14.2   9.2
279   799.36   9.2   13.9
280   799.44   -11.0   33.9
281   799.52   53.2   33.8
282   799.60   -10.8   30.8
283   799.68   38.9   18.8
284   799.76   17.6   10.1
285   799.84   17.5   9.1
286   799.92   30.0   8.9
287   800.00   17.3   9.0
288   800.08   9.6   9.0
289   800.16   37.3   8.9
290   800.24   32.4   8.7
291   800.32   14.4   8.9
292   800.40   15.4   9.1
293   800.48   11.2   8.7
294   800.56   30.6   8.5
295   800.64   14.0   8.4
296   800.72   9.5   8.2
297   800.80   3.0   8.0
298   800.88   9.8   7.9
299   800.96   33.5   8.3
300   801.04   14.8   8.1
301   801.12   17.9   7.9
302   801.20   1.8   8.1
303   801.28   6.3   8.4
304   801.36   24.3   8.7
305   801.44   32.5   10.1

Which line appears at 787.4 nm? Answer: [N II] 6583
